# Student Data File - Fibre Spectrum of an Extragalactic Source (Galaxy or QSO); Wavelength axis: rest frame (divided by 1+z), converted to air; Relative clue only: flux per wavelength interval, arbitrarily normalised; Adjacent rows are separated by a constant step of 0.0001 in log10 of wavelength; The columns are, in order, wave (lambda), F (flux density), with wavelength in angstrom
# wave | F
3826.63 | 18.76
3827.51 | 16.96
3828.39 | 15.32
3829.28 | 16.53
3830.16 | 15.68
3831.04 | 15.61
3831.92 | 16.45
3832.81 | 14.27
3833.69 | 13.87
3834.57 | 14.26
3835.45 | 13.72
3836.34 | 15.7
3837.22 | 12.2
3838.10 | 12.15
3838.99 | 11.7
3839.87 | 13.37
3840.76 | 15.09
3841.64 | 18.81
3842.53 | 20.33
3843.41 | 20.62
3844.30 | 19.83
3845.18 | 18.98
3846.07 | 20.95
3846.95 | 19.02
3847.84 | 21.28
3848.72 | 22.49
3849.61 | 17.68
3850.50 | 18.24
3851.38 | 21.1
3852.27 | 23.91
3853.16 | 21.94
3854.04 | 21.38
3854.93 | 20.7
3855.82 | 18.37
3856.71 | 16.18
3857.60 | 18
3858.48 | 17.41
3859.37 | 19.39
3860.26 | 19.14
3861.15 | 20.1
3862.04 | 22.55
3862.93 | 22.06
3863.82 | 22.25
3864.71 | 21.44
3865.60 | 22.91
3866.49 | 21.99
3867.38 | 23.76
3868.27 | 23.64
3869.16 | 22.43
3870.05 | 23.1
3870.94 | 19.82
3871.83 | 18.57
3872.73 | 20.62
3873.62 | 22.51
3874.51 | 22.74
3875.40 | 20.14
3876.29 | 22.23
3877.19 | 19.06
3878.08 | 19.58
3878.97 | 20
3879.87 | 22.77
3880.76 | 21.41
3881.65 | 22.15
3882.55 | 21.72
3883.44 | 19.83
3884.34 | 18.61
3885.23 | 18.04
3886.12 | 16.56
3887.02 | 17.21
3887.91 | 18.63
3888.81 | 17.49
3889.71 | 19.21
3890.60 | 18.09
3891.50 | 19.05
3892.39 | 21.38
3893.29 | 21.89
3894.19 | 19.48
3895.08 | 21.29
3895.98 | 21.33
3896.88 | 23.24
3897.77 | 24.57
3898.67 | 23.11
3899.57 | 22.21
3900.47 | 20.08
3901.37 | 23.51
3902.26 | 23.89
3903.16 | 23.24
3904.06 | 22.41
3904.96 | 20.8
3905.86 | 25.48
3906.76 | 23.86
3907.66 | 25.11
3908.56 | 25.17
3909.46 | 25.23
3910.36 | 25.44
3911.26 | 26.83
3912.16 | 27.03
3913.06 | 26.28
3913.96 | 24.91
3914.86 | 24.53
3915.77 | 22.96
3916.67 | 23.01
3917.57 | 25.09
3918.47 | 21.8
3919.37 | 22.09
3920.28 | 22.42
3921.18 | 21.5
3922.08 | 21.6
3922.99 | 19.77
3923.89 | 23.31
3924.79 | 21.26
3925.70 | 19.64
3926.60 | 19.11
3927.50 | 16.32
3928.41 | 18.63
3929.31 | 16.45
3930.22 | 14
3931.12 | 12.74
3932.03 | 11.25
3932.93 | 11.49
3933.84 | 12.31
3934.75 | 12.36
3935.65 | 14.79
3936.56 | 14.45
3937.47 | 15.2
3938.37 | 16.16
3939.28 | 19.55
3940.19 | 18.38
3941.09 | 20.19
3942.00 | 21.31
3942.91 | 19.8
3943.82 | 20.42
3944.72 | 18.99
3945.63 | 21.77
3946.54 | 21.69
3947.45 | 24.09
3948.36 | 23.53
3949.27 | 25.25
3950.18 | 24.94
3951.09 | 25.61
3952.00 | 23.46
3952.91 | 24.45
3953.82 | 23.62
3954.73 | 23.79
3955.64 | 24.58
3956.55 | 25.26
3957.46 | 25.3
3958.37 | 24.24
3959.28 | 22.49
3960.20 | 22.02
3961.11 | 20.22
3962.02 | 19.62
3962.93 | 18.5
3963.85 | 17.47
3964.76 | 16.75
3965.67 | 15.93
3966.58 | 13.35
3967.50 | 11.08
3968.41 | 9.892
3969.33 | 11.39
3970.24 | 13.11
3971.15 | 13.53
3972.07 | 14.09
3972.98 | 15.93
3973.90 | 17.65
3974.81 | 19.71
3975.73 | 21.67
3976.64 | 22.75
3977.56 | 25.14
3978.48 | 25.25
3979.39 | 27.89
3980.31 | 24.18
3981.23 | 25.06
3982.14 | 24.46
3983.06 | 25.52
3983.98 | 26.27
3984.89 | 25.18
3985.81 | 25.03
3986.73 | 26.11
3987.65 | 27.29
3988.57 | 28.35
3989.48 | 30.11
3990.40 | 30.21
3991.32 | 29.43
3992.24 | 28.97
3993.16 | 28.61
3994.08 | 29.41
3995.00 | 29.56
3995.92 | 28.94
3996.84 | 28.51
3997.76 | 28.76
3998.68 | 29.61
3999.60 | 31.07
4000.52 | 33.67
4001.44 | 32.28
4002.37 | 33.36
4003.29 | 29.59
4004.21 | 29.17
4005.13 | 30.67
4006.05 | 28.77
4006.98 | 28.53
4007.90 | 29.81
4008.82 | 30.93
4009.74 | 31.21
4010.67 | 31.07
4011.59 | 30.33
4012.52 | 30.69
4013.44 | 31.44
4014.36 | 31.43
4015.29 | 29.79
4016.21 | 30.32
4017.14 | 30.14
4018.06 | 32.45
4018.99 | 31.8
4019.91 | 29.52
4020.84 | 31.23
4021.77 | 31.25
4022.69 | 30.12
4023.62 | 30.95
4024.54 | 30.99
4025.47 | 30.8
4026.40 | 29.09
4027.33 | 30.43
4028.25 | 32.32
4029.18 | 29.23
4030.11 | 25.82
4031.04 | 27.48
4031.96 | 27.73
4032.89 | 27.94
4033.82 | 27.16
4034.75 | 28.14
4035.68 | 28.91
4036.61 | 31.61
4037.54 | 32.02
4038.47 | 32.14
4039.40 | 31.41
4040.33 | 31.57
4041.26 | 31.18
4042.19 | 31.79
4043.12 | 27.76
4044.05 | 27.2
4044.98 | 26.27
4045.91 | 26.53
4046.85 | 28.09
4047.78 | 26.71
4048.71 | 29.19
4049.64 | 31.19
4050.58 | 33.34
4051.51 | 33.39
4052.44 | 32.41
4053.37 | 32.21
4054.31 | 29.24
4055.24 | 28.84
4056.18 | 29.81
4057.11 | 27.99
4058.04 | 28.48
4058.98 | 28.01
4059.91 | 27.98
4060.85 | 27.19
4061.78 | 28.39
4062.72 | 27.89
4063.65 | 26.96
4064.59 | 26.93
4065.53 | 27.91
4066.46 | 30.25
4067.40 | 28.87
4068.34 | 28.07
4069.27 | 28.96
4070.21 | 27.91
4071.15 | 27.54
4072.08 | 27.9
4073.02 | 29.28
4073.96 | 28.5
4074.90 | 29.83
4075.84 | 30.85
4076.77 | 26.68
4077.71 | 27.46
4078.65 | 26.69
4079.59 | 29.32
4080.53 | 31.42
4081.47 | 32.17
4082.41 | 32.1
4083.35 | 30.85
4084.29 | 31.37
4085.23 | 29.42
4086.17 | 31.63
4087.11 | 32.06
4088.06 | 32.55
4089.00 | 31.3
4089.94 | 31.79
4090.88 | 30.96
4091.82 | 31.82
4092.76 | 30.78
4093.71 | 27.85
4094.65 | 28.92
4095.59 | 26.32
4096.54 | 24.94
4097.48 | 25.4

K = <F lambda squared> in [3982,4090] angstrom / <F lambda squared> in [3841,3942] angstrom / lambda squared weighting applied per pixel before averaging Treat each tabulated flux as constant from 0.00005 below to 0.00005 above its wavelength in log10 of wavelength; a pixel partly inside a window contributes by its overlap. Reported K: 1.5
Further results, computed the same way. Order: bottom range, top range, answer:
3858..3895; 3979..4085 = 1.55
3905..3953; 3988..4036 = 1.50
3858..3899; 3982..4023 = 1.52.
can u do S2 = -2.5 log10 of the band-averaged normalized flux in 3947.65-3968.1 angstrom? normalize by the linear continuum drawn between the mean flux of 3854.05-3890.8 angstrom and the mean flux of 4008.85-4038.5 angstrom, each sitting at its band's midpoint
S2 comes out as 0.205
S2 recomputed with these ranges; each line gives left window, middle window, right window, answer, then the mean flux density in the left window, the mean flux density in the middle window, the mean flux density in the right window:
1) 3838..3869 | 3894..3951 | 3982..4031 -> 0.15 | 19.8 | 21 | 29.6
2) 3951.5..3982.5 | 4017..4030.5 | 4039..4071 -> -0.18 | 20.1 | 30.4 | 29.1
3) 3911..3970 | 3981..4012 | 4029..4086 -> -0.19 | 19.9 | 29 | 29.2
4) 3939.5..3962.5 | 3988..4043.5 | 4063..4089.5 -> -0.16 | 22.6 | 30.1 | 29.4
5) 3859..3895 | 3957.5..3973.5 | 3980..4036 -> 0.50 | 20.6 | 16.7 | 29.3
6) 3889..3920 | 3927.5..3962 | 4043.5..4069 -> 0.24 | 23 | 19.8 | 28.9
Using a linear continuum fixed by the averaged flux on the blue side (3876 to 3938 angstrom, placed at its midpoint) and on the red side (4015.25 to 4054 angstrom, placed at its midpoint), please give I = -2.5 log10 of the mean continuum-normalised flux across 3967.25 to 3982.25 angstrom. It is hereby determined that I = 0.33 mag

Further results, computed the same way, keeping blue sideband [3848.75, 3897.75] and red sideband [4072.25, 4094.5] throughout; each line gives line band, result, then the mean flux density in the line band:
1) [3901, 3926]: -0.056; 23.5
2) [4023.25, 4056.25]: -0.057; 29.7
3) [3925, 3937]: 0.471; 15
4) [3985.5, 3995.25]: -0.102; 28.5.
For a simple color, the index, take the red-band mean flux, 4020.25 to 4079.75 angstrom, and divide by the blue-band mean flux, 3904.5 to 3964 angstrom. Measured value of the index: 1.4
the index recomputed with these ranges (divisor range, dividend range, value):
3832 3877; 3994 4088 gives 1.54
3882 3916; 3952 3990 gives 0.97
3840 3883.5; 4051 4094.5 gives 1.44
